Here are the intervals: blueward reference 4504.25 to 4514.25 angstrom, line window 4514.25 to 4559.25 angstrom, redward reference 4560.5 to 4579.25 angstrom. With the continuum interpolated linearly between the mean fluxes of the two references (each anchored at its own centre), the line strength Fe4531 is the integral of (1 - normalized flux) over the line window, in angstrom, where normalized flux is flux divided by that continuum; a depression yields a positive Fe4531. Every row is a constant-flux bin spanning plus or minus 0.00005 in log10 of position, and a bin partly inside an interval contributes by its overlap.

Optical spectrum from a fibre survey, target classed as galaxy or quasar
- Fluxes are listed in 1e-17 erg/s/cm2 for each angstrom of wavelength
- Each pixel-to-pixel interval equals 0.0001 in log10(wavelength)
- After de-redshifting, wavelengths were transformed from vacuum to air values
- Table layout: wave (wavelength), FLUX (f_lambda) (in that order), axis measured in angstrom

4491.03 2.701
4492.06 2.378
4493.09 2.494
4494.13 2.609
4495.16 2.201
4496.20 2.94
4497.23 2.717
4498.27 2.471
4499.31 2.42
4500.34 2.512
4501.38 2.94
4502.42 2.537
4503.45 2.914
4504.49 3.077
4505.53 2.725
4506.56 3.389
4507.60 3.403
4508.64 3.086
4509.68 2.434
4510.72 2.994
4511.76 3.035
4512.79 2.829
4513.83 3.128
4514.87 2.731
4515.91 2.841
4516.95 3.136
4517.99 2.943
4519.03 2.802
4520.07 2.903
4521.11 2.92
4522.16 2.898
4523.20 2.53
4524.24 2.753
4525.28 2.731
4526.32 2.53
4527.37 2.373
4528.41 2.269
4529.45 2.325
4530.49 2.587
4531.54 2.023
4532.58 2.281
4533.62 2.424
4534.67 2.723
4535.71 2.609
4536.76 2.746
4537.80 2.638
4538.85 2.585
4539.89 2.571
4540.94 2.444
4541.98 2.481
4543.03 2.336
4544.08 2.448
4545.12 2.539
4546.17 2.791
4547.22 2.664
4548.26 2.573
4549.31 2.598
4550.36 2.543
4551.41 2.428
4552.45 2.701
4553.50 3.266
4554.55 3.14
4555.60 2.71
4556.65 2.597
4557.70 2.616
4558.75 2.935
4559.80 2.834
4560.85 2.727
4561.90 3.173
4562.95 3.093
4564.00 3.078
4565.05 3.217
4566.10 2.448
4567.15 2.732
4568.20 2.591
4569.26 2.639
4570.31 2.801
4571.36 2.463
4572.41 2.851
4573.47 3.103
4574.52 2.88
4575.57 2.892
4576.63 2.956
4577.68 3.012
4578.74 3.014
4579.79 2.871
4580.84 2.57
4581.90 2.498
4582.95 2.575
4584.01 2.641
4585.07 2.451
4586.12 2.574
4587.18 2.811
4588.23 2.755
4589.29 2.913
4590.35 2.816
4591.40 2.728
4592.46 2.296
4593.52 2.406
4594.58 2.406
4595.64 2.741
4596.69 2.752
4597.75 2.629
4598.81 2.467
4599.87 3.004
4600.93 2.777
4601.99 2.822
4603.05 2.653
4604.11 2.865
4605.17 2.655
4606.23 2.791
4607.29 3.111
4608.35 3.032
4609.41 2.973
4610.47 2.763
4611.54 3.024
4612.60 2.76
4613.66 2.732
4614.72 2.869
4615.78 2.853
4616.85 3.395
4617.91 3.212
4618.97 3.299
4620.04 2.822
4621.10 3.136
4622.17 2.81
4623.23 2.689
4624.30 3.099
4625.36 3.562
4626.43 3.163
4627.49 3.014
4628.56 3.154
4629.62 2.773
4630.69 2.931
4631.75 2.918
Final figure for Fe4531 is 4.60 angstrom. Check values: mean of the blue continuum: 3.01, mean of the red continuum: 2.87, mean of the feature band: 2.64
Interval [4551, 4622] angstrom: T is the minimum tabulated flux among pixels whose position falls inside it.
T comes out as 2.296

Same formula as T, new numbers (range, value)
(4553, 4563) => 2.597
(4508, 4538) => 2.023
